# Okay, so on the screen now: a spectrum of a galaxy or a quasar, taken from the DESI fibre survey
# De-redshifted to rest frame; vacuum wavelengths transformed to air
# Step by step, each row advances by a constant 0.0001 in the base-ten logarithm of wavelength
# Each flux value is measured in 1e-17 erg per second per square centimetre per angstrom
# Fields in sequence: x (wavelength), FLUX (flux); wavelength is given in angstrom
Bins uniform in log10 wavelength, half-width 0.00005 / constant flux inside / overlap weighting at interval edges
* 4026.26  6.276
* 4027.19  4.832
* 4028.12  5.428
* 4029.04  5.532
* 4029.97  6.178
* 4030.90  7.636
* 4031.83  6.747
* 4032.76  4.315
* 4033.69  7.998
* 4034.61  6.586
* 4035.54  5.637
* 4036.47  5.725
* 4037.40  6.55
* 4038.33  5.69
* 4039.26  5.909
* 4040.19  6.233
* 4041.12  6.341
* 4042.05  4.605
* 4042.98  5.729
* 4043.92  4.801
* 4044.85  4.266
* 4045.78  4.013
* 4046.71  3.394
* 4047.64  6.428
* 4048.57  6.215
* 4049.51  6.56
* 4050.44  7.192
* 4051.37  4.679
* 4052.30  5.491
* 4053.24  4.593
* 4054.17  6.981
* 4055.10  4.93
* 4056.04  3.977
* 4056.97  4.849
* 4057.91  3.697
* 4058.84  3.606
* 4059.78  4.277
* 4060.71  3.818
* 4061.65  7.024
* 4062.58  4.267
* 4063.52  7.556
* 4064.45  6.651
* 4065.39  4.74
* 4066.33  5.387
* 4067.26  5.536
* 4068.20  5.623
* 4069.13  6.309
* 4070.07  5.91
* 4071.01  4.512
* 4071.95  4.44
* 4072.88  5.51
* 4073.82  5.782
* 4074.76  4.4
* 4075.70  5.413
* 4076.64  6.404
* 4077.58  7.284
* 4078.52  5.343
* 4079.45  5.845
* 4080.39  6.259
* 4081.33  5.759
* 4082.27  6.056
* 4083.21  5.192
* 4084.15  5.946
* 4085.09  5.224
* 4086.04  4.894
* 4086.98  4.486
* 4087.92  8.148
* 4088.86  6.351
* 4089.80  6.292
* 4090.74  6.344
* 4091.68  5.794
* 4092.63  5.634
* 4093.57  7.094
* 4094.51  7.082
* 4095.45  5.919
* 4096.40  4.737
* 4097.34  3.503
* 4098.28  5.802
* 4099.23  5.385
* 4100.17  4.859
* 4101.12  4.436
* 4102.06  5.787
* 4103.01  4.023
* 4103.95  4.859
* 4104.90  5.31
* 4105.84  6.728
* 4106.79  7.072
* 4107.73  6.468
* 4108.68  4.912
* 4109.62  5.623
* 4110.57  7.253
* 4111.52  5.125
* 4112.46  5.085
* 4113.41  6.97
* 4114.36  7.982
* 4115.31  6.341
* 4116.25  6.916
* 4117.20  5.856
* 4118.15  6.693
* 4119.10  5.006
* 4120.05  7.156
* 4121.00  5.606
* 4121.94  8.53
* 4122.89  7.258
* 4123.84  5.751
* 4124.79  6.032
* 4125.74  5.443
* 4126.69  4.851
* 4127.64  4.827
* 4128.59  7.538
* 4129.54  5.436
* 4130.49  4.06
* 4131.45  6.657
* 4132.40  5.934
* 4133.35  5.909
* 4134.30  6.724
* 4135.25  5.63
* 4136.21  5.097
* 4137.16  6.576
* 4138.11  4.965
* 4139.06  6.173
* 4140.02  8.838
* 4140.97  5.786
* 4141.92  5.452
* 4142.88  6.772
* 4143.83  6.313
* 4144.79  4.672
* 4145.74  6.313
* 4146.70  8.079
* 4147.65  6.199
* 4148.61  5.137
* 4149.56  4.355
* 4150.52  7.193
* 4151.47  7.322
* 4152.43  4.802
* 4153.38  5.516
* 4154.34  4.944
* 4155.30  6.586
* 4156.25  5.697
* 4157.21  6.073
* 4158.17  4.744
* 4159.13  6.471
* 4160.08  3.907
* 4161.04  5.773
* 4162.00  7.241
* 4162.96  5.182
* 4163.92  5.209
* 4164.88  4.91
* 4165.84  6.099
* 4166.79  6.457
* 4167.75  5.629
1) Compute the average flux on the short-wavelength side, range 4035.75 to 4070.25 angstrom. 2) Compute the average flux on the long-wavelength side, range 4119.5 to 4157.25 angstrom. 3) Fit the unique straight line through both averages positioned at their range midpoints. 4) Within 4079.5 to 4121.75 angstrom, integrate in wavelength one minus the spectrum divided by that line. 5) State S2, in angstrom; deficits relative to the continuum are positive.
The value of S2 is -0.9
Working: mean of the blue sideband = 5.39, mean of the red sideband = 6.05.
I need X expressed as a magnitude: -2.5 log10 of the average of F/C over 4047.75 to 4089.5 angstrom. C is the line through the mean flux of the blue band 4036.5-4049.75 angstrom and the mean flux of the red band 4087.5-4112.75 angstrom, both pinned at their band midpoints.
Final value 0.01 mag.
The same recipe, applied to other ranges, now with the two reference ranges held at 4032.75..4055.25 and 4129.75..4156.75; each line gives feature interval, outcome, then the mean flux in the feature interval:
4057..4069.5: 0.096 mag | 5.25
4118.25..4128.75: -0.043 mag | 6.16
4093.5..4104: 0.118 mag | 5.24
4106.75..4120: -0.062 mag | 6.24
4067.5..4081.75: 0.022 mag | 5.65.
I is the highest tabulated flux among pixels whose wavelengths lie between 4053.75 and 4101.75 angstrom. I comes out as 8.148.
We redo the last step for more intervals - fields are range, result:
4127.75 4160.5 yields 8.838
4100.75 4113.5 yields 7.253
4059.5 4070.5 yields 7.556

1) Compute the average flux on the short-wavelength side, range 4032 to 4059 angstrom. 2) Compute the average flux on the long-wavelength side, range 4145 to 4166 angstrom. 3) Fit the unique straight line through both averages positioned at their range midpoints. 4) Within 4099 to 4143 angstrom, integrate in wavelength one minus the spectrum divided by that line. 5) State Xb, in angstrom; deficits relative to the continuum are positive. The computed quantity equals -2.4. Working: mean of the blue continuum 5.45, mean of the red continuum 5.79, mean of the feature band 5.99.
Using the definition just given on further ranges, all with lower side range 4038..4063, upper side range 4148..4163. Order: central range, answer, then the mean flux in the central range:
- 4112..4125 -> -2.4 angstrom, 6.52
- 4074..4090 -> -1.5 angstrom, 5.83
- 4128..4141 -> -1.2 angstrom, 6.09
